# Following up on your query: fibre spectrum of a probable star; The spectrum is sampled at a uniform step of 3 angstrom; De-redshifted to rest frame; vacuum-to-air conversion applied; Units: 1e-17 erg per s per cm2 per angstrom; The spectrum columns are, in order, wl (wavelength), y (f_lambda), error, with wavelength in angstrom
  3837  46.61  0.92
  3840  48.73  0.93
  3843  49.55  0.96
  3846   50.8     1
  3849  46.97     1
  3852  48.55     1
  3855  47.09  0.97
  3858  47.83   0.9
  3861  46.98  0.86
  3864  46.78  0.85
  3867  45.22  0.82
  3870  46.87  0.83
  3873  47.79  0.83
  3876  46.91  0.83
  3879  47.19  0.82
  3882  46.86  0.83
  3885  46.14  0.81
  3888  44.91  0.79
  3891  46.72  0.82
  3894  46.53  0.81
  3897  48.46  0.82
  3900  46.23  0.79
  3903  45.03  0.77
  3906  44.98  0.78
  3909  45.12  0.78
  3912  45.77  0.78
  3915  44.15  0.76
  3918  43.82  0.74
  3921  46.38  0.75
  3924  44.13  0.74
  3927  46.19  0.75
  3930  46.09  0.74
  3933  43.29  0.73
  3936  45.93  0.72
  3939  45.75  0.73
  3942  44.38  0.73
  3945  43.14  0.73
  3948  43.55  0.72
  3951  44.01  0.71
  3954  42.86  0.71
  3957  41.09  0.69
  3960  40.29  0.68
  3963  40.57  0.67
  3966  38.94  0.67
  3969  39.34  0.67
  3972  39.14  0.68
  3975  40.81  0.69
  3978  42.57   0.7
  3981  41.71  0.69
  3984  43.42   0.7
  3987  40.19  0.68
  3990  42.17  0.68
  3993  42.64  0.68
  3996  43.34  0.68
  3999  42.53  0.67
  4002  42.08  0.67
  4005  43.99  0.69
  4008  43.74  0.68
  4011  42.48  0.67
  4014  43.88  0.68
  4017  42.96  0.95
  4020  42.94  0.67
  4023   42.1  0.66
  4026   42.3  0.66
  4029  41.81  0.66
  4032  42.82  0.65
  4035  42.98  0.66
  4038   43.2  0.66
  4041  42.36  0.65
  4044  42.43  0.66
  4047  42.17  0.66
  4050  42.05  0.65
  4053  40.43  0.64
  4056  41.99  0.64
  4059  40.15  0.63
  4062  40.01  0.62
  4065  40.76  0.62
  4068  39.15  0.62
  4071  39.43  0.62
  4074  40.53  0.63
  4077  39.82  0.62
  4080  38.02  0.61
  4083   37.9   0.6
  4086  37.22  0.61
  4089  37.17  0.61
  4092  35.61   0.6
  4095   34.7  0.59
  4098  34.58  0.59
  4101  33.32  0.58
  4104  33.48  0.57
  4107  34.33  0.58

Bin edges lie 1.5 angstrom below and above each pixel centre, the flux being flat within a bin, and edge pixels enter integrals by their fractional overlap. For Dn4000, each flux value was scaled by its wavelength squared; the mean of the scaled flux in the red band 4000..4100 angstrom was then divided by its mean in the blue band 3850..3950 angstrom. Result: 0.96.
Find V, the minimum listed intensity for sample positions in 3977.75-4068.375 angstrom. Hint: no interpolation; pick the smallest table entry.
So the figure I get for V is 39.15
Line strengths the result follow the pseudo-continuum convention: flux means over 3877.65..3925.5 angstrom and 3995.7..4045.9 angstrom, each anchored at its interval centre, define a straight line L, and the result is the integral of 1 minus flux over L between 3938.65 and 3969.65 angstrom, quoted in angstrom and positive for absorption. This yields 1.64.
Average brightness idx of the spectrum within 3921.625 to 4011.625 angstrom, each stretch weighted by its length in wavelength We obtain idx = 42.7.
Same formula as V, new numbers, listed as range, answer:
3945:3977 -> 38.94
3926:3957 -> 41.09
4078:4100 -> 34.58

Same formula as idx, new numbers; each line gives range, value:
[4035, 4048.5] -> 42.6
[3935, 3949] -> 44.5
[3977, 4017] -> 42.7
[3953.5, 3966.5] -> 40.7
